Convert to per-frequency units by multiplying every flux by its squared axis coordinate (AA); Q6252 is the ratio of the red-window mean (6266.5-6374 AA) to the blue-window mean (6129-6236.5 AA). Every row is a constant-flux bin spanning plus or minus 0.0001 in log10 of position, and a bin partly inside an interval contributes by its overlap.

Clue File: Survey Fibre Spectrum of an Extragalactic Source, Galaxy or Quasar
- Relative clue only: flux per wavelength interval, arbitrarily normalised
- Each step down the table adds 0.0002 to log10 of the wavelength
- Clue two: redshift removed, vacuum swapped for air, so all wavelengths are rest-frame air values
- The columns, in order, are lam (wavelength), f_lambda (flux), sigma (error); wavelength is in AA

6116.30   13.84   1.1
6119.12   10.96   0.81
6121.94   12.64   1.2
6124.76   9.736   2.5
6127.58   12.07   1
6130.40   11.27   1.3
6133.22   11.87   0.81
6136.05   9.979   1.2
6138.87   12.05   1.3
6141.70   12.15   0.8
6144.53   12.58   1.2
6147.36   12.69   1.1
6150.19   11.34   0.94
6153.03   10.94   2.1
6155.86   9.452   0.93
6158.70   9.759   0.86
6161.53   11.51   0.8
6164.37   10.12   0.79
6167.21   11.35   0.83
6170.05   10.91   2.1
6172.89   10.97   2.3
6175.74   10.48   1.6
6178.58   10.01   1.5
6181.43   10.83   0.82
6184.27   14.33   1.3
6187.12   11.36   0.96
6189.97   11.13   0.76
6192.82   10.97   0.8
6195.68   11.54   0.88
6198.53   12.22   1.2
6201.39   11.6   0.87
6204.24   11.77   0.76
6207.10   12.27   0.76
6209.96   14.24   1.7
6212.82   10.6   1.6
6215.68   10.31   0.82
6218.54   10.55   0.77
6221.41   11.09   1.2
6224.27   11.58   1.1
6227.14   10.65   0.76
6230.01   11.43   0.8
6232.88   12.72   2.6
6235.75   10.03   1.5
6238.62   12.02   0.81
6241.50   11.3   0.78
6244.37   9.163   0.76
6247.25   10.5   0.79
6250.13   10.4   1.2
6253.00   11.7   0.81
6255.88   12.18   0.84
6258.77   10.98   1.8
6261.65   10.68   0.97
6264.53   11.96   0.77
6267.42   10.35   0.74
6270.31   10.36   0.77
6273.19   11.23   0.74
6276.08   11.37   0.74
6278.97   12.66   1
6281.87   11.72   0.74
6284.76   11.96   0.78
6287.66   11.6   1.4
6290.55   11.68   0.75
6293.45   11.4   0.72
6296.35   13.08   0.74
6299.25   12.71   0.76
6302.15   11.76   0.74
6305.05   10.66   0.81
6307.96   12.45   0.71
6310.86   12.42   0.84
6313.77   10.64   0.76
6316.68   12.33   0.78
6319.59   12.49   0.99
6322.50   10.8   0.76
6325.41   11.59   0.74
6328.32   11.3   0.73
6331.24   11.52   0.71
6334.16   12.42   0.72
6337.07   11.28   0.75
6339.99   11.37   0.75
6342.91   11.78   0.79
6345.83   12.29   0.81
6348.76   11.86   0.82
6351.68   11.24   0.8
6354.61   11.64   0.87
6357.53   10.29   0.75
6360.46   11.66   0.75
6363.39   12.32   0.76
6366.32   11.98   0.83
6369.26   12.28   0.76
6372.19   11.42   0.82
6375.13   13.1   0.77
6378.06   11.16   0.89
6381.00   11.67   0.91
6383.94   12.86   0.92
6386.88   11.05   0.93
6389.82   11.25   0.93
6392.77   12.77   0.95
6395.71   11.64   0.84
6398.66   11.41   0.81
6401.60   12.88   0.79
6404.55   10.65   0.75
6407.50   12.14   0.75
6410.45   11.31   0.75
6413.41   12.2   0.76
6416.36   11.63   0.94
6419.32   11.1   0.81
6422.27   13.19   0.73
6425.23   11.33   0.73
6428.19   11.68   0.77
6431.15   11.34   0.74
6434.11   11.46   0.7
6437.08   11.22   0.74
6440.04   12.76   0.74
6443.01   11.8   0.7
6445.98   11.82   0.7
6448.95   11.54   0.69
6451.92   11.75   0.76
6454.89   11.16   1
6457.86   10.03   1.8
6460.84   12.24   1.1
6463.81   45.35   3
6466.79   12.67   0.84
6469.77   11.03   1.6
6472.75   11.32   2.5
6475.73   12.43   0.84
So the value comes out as 1.1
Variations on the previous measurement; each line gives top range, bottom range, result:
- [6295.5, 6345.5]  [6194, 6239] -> 1.06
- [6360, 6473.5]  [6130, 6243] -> 1.20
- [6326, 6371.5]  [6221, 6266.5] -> 1.08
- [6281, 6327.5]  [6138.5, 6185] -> 1.11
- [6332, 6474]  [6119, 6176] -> 1.21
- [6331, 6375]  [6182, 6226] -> 1.05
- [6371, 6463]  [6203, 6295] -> 1.12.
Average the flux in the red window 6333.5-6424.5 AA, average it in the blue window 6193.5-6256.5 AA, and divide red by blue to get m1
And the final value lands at 1.0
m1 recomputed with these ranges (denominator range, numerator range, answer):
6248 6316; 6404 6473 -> 1.13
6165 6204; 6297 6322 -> 1.05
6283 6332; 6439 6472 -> 1.25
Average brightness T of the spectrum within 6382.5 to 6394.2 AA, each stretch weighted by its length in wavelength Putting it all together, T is 12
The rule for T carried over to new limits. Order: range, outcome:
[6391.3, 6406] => 11.9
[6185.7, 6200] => 11.4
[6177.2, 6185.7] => 11.7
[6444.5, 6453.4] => 11.7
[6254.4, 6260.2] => 11.6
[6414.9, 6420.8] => 11.4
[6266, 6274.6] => 10.7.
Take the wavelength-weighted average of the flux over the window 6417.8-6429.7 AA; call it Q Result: 11.8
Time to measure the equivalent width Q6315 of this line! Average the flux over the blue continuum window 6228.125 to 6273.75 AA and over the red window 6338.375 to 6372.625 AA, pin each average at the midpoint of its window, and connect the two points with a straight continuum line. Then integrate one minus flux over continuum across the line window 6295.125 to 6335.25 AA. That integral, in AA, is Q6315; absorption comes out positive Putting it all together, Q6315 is -1.5 AA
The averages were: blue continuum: 11.1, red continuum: 11.7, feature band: 11.9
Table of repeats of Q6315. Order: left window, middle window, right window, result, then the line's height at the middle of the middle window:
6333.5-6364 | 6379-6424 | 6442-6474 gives 4.3 AA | 13.1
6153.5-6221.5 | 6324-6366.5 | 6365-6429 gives 0.3 AA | 11.7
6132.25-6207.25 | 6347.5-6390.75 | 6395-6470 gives 3.1 AA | 12.6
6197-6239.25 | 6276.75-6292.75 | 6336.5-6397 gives -0.3 AA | 11.6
